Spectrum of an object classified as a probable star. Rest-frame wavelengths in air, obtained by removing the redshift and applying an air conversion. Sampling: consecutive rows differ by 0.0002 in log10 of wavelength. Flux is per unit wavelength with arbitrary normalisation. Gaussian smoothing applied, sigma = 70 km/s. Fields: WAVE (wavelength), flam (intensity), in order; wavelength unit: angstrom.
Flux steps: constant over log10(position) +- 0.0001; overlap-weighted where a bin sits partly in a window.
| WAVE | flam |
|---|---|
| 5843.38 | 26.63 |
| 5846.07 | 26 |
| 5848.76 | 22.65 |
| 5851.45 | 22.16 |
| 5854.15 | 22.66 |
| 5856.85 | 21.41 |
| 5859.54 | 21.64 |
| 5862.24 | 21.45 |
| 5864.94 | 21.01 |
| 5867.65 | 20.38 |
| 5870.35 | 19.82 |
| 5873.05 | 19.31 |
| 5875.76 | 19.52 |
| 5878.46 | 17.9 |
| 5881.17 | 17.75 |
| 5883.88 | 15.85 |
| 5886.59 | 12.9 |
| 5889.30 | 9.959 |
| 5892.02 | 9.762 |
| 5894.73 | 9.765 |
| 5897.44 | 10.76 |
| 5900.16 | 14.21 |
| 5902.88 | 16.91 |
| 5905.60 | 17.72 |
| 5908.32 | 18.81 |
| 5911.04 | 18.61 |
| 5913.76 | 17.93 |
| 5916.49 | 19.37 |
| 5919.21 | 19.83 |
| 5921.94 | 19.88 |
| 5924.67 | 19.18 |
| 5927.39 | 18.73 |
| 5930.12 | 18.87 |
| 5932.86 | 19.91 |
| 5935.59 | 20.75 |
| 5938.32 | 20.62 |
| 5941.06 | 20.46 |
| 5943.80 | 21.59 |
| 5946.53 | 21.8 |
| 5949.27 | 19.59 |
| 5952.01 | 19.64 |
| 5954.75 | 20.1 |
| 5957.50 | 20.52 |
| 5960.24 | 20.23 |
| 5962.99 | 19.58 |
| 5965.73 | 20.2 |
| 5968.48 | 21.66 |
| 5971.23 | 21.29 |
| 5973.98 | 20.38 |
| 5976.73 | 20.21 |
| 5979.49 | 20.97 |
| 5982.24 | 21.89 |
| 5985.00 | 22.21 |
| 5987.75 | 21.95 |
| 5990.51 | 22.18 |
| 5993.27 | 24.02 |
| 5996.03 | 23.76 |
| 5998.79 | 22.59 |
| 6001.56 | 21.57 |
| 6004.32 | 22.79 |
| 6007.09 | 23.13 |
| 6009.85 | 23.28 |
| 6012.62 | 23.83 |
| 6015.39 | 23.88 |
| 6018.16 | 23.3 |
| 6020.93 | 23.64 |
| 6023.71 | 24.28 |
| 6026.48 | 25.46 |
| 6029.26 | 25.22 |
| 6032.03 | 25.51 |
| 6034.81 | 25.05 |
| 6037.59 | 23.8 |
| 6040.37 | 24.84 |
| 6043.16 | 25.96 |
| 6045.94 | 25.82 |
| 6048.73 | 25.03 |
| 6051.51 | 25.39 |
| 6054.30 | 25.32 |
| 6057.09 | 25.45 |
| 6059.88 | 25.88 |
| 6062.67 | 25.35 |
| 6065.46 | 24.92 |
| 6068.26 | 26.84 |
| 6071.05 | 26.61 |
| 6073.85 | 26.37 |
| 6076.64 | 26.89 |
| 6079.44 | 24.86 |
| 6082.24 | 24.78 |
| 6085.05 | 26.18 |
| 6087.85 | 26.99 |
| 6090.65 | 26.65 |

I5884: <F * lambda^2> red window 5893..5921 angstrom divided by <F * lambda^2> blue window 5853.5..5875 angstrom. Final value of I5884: 0.80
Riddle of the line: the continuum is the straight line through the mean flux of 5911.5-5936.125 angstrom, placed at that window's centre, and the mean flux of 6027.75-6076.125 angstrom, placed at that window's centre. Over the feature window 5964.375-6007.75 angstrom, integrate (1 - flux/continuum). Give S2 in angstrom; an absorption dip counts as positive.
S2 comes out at 0.8 angstrom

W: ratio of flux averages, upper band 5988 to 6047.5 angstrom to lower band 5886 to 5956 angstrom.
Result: 1.4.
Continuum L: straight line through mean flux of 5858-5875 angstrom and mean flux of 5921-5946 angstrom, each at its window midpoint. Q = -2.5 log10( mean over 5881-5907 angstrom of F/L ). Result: 0.456 mag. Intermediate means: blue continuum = 20.6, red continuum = 20.1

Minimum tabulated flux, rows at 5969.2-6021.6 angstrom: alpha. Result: 20.21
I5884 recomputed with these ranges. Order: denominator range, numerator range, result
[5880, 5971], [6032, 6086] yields 1.48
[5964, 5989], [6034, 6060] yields 1.22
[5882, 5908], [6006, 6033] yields 1.88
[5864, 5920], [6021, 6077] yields 1.62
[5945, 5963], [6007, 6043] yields 1.23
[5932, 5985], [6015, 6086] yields 1.26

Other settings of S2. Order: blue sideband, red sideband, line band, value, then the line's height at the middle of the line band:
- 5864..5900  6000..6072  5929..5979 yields -1.5 angstrom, 19.9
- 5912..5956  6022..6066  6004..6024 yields 0.2 angstrom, 23.7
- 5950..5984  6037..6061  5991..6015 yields -0.5 angstrom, 22.6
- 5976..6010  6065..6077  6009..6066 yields -0.4 angstrom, 24.7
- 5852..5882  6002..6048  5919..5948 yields 2.5 angstrom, 22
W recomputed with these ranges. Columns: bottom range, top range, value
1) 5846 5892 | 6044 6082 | 1.35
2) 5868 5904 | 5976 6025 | 1.51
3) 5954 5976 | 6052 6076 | 1.26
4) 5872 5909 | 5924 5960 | 1.35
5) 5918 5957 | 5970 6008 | 1.10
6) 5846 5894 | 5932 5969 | 1.09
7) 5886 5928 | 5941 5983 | 1.30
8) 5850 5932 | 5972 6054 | 1.32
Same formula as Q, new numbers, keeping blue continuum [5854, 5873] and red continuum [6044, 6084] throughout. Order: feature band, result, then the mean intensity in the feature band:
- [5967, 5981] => 0.130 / 20.9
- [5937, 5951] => 0.104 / 20.8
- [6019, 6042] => 0.009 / 24.7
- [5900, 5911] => 0.253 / 17.4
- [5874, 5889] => 0.290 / 16.4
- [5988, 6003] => 0.061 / 22.8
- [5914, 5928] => 0.157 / 19.3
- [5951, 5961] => 0.152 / 20.1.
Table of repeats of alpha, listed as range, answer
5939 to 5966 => 19.58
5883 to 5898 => 9.762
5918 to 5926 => 19.18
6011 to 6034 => 23.3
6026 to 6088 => 23.8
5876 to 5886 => 15.85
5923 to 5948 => 18.73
